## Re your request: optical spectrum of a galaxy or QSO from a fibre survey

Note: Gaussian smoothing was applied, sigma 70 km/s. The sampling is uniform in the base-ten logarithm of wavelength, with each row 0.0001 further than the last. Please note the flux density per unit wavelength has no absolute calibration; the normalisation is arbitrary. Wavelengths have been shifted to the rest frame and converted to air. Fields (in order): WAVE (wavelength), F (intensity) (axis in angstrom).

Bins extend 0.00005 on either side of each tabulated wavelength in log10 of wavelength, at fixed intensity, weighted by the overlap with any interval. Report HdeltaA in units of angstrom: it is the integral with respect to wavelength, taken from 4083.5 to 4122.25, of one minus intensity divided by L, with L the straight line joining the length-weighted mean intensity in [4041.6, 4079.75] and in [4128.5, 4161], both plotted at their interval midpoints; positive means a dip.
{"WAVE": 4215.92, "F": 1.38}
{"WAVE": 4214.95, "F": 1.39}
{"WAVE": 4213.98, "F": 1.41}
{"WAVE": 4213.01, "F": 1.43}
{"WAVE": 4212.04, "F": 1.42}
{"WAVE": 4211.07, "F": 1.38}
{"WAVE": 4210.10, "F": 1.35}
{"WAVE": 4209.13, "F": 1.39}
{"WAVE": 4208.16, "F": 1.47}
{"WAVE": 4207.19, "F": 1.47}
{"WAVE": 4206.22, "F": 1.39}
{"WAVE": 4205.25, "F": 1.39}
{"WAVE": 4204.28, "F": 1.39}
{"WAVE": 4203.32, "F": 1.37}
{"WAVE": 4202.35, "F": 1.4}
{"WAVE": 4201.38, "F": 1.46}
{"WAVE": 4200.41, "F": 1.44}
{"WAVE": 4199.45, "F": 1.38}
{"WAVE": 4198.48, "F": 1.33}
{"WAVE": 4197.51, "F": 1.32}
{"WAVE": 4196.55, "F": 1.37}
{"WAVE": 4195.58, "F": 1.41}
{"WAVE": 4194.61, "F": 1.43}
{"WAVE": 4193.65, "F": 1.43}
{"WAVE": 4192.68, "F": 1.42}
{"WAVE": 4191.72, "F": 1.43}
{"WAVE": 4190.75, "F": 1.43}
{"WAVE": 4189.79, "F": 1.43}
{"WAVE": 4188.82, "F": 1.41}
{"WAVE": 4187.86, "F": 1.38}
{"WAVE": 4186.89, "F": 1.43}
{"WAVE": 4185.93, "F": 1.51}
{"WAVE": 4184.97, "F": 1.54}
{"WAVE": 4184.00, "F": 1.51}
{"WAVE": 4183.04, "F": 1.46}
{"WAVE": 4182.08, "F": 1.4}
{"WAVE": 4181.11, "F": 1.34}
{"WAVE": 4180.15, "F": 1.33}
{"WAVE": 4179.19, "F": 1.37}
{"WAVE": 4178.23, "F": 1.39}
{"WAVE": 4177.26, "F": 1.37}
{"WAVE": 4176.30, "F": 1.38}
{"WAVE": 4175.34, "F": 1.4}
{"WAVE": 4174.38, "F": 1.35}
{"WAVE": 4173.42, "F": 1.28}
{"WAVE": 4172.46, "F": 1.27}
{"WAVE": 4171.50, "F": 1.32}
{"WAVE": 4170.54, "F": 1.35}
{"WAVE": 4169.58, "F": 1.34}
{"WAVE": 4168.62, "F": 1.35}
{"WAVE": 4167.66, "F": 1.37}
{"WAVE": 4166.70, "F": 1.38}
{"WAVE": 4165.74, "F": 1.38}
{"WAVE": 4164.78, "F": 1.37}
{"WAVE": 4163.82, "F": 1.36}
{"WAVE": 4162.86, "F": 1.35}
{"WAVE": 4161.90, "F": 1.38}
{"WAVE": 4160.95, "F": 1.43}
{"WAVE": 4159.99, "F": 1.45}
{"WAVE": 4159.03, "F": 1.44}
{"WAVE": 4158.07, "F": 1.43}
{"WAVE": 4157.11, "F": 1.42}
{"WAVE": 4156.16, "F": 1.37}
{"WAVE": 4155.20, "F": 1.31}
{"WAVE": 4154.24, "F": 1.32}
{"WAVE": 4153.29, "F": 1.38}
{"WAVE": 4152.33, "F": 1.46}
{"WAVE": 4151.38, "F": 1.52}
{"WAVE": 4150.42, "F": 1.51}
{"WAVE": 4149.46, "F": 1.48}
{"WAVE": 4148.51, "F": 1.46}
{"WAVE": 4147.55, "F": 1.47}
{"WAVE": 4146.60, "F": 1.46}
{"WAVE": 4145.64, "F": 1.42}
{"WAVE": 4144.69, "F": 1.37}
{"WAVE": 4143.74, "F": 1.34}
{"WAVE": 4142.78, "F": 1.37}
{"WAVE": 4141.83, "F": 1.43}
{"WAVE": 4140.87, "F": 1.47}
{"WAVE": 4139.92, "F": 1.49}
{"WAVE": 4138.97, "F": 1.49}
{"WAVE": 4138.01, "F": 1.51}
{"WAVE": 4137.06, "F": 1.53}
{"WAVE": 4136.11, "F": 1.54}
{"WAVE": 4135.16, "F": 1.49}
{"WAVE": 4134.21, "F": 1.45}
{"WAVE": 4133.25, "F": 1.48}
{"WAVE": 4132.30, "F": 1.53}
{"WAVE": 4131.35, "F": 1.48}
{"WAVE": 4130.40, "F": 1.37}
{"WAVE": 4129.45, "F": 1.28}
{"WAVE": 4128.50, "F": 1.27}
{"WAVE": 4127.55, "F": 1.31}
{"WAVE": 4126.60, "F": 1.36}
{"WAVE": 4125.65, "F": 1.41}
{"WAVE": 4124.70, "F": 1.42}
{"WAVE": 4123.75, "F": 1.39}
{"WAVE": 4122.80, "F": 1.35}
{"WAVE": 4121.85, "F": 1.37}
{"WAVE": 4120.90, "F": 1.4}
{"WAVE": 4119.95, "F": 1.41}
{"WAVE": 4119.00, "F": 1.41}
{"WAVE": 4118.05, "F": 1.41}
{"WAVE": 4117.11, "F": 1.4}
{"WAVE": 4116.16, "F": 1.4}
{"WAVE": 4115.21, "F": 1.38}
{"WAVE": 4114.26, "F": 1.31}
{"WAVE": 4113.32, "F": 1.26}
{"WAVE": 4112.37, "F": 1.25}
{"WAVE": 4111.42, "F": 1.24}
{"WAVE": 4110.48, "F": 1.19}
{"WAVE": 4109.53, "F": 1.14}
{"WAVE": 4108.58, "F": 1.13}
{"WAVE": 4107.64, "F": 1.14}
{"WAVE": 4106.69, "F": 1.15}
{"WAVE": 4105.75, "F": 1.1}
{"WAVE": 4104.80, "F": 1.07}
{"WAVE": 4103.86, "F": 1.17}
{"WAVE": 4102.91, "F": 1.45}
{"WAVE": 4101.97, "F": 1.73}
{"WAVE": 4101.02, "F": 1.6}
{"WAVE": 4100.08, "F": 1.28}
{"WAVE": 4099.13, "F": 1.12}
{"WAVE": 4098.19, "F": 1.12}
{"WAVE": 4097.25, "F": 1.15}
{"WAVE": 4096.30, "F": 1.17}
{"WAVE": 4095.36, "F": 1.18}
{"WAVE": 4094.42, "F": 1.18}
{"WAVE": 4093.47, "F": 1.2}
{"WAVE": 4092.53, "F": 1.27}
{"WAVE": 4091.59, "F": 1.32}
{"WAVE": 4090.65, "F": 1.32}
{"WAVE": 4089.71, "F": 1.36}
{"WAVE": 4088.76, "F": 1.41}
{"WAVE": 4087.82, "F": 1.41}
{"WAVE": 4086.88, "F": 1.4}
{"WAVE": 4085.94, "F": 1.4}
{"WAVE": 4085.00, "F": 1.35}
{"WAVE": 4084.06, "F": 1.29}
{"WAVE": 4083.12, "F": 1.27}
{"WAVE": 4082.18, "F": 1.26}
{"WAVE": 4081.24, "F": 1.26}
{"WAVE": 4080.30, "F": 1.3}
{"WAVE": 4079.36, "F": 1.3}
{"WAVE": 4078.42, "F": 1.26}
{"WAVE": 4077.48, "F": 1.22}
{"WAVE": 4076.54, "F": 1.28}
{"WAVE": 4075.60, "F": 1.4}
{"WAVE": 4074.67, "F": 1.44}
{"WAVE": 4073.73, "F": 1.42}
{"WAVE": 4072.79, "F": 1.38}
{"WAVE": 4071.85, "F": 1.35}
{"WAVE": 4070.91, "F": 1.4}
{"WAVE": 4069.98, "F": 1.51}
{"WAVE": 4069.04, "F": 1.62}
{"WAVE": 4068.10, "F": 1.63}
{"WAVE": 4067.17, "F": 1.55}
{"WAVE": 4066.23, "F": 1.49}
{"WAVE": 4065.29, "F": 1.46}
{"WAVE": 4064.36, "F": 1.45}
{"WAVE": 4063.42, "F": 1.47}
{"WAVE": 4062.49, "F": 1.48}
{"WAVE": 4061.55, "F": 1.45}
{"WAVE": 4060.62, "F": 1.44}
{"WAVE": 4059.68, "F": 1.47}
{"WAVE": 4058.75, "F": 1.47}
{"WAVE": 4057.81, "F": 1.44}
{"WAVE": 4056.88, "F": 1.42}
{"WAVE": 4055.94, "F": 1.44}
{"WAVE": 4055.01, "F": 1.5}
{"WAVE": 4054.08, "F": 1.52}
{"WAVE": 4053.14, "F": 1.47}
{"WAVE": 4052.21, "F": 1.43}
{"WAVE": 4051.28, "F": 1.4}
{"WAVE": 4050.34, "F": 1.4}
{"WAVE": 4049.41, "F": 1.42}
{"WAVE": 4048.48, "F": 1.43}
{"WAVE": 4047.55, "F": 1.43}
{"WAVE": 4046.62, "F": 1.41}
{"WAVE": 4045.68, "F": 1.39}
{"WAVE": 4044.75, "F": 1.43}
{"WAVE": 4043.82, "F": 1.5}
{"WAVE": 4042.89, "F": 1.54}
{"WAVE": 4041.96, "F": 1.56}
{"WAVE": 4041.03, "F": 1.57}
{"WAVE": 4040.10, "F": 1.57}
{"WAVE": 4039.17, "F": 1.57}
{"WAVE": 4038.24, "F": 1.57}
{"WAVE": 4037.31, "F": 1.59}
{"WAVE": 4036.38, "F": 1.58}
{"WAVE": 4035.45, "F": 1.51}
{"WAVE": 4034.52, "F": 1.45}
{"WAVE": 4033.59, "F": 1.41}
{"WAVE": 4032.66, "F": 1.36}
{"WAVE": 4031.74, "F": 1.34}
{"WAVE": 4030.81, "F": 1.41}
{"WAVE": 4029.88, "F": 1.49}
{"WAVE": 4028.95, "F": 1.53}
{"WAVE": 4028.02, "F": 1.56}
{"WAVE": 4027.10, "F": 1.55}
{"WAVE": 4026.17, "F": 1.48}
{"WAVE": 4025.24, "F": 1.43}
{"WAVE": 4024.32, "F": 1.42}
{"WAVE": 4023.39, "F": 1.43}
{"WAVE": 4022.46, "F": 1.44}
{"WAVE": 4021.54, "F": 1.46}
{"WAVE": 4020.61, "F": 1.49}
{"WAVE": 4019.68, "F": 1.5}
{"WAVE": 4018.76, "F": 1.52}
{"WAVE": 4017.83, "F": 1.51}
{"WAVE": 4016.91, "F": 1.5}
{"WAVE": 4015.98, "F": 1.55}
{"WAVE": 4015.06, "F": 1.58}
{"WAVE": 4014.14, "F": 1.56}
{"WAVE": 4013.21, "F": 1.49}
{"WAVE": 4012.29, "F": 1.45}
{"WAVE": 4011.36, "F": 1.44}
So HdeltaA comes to 3.9 angstrom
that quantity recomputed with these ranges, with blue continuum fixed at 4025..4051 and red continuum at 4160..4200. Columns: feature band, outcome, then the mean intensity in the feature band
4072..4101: 3.1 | 1.3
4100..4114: 1.7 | 1.26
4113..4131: 0.8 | 1.37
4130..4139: -0.4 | 1.49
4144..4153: -0.3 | 1.46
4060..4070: -0.3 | 1.5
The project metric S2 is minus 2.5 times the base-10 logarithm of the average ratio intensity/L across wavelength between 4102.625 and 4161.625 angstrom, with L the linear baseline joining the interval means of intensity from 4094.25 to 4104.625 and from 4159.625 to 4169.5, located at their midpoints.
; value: -0.03 mag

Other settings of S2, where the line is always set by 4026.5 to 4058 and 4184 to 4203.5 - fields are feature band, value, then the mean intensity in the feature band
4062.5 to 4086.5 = 0.05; 1.39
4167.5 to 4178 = 0.06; 1.34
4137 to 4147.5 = 0.00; 1.44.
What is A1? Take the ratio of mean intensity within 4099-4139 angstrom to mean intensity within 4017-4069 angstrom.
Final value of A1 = 0.9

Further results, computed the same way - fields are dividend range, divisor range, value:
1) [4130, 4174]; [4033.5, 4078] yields 0.97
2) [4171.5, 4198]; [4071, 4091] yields 1.05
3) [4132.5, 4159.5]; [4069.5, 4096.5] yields 1.09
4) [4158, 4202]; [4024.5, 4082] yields 0.96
